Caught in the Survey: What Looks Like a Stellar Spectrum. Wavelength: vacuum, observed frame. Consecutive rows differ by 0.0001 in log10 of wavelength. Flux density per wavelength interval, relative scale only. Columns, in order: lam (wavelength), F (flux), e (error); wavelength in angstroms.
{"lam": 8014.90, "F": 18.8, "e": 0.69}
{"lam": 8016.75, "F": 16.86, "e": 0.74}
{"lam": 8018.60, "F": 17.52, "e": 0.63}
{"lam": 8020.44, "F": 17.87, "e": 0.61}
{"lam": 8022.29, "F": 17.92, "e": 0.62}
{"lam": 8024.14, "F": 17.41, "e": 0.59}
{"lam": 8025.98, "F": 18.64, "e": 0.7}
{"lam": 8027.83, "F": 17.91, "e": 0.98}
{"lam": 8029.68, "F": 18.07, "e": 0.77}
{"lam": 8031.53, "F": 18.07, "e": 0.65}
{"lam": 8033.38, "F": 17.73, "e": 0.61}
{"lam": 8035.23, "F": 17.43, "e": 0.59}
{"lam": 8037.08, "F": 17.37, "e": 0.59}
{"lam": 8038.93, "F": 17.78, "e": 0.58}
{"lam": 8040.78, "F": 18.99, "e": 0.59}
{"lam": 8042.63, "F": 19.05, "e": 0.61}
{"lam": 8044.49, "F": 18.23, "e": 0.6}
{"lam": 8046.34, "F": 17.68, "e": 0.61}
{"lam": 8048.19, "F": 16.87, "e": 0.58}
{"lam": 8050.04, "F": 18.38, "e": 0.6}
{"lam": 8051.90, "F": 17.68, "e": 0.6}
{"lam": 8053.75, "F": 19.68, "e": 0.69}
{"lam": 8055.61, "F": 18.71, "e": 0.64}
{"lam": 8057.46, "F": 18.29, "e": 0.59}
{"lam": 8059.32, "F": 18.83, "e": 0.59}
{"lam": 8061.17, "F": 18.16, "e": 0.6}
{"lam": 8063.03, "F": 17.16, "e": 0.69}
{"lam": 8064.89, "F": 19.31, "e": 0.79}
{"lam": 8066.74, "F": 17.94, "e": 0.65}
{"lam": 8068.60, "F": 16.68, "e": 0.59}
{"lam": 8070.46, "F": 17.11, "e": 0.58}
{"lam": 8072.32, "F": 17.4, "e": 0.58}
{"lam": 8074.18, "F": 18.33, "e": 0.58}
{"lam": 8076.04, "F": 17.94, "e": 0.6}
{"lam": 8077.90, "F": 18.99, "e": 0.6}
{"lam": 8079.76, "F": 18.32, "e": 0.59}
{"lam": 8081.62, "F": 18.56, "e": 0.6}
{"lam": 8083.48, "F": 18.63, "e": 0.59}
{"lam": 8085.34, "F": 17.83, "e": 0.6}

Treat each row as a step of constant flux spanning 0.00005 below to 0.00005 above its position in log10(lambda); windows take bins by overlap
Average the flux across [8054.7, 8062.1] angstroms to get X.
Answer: 18.5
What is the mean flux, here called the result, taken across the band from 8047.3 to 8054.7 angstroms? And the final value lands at 18.2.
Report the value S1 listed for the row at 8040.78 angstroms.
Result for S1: 18.99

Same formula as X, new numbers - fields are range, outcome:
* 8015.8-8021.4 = 17.4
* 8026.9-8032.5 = 18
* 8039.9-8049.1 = 18.2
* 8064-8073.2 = 17.7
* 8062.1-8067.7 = 18.1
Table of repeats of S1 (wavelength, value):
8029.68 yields 18.07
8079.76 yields 18.32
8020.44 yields 17.87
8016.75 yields 16.86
